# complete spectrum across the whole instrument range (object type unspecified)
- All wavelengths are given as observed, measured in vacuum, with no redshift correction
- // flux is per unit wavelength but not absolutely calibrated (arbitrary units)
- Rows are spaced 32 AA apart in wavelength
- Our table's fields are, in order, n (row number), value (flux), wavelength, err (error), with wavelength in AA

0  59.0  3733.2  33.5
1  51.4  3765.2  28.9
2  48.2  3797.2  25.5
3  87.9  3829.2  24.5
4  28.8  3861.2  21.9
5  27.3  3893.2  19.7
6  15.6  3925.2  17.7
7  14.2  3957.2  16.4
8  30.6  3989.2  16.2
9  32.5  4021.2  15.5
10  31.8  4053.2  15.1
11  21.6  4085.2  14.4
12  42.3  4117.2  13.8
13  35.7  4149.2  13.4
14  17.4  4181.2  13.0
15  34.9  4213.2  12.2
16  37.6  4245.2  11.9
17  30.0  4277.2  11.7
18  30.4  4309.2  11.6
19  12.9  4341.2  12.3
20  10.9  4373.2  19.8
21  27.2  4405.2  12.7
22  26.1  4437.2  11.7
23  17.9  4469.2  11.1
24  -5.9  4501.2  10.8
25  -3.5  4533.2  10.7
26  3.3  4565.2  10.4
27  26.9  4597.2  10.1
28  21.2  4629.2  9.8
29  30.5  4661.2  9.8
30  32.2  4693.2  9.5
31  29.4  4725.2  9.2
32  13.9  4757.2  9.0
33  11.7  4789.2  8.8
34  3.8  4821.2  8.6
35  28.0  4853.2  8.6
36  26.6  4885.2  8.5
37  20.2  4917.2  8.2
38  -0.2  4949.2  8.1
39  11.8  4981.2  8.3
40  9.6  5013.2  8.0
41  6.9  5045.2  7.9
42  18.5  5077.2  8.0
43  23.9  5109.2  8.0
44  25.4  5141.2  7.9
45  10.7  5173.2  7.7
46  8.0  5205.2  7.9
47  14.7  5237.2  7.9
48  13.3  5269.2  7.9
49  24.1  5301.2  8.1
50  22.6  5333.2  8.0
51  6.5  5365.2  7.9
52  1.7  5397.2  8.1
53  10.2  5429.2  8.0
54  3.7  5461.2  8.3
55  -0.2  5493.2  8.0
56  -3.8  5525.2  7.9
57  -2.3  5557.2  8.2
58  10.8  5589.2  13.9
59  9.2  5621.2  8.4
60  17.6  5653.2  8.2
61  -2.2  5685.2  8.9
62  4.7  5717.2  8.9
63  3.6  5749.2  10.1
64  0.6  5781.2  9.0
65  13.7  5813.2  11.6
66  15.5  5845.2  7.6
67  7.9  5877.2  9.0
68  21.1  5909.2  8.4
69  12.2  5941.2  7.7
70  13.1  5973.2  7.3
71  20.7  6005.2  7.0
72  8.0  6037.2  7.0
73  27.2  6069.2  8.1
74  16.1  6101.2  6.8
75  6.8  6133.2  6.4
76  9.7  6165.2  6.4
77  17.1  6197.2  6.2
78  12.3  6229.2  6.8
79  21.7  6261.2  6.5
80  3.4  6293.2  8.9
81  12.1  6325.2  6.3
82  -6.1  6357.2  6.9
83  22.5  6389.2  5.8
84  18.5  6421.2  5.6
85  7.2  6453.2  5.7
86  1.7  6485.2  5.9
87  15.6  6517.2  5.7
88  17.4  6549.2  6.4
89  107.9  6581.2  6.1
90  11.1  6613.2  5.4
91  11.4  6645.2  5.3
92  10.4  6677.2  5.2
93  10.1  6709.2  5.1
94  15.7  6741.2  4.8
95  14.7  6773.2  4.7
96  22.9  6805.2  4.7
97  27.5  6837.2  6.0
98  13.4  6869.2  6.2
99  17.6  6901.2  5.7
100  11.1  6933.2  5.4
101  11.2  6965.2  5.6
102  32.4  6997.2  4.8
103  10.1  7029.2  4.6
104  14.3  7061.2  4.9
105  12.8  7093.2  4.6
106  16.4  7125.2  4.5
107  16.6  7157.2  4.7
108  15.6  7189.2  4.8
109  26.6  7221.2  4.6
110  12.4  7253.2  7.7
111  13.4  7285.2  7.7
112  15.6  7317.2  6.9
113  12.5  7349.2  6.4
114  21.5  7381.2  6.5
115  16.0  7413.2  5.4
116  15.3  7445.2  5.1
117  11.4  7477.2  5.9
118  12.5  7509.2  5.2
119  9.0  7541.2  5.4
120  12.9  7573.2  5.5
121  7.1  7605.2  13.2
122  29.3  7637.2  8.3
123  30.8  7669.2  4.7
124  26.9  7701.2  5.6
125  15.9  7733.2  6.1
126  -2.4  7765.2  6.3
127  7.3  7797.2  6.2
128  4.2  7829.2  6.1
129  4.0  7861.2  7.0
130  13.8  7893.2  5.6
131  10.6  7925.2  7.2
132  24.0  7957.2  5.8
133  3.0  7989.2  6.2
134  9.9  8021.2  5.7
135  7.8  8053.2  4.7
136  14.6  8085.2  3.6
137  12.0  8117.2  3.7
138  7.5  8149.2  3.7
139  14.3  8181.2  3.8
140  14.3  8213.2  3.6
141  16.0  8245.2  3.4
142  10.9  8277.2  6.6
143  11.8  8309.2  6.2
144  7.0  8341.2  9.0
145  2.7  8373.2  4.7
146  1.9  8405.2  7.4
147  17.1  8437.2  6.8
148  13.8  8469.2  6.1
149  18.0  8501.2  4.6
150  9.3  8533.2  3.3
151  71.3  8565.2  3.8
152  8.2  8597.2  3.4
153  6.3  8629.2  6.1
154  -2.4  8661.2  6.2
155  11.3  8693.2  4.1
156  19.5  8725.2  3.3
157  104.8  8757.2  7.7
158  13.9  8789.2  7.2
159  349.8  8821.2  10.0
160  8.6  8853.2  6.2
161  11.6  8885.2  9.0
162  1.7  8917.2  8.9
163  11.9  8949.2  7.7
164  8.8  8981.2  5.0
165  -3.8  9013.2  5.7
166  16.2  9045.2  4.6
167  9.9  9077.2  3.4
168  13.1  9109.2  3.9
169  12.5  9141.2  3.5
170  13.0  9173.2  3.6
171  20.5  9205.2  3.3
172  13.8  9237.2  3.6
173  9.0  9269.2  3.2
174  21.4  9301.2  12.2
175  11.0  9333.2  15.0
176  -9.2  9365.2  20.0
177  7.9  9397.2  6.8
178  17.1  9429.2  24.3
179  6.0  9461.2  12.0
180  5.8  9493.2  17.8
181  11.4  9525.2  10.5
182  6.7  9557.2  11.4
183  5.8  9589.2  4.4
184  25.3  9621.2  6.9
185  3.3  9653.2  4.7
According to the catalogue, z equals 0.763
